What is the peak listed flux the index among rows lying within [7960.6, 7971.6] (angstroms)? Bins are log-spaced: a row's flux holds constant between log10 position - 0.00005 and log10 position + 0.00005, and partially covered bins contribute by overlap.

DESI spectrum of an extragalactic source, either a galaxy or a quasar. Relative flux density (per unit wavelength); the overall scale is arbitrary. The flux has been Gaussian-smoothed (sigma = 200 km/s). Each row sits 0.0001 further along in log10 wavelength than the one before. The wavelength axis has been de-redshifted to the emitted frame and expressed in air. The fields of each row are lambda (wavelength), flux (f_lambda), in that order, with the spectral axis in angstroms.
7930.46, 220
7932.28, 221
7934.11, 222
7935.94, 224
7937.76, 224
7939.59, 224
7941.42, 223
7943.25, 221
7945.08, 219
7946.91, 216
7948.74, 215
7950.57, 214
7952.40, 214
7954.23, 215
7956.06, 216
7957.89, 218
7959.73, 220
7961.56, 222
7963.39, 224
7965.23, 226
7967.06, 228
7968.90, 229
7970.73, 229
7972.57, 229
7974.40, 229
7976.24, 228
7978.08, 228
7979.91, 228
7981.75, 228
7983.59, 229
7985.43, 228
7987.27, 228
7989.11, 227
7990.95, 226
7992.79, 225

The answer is 229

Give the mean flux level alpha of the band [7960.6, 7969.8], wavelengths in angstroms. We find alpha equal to 226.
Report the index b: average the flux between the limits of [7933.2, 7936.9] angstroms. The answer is 223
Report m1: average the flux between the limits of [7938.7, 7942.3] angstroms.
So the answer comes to 223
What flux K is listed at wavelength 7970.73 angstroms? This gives 229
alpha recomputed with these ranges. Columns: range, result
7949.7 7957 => 215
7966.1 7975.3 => 229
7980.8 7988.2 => 228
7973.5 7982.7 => 228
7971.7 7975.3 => 229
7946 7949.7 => 216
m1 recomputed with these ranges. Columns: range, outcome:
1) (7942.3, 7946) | 220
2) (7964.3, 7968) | 227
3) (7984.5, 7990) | 228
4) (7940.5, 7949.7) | 219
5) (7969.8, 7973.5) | 229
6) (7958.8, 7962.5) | 221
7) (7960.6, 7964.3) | 223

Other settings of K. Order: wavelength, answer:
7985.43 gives 228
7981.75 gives 228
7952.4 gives 214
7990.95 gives 226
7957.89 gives 218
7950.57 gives 214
